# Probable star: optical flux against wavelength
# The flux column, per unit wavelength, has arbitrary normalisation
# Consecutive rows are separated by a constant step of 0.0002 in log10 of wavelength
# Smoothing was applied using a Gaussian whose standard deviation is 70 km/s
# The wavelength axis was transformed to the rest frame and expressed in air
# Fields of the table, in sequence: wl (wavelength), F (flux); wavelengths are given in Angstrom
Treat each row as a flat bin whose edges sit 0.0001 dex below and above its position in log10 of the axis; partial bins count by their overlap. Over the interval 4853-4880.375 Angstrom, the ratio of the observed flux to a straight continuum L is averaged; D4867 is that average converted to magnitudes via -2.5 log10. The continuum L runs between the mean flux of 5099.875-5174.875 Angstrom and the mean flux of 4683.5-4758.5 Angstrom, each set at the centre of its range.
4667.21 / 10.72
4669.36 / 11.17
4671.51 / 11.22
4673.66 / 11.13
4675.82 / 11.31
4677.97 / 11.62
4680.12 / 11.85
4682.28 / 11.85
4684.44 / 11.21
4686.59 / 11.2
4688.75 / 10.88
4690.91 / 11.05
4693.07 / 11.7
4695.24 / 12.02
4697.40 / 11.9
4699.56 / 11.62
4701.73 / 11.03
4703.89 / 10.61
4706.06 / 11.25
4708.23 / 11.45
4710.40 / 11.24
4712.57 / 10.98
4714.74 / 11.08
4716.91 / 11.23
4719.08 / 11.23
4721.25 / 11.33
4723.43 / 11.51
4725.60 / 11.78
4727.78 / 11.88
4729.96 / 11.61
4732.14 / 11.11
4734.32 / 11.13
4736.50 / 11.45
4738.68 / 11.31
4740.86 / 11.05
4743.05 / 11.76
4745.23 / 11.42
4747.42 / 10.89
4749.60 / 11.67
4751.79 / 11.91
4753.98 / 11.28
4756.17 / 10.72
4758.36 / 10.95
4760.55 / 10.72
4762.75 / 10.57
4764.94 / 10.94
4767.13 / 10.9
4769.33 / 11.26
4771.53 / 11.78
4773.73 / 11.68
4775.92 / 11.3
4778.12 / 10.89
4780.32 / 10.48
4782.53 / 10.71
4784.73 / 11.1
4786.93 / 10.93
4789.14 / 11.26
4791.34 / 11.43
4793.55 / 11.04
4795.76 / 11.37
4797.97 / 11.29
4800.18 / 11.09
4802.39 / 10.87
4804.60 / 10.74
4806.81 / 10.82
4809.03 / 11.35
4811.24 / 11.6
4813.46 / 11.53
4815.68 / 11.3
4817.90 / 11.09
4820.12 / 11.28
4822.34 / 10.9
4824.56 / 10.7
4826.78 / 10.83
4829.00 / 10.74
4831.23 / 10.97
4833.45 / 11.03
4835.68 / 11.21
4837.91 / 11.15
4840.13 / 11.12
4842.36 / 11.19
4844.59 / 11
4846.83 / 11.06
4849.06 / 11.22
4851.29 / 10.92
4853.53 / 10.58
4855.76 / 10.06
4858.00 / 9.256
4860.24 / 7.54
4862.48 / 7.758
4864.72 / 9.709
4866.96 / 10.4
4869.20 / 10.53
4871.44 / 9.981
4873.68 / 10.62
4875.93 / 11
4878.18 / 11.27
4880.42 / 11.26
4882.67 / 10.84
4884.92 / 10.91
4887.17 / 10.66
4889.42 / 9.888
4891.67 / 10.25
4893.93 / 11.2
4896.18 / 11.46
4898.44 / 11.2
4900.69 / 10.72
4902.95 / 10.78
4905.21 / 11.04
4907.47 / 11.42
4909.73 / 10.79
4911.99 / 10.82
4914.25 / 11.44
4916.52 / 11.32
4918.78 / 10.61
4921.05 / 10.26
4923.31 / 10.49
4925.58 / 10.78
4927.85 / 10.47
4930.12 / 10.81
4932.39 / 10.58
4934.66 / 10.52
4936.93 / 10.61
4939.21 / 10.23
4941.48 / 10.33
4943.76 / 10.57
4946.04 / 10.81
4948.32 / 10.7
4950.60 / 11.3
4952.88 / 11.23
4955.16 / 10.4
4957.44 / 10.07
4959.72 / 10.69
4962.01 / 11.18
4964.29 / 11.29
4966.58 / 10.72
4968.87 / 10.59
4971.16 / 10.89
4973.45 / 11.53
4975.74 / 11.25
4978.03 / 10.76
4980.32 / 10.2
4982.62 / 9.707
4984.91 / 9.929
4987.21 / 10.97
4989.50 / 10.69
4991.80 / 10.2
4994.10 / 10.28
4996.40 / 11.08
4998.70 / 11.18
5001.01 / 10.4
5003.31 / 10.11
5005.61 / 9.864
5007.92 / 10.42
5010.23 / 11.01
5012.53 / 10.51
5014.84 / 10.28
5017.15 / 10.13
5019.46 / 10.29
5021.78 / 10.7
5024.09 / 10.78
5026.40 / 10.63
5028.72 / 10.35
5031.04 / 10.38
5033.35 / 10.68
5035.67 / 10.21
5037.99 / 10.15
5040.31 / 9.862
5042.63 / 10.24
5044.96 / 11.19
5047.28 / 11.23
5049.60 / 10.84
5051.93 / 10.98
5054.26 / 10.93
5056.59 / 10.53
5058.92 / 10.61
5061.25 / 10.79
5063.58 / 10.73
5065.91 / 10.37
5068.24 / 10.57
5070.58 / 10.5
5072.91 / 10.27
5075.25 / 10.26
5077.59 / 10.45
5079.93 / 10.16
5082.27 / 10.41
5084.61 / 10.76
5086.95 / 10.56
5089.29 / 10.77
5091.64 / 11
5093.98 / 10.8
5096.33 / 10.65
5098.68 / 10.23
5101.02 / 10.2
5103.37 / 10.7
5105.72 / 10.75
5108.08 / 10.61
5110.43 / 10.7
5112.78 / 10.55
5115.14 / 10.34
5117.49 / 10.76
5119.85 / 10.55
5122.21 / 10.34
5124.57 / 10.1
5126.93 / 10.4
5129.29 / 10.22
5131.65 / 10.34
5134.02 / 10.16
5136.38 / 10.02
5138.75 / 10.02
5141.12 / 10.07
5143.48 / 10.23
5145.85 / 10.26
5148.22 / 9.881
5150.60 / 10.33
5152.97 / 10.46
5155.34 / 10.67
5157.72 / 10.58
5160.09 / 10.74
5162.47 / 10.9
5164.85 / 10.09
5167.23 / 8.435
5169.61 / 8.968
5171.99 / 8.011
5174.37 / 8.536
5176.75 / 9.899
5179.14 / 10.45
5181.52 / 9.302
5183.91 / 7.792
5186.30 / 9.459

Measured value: 0.10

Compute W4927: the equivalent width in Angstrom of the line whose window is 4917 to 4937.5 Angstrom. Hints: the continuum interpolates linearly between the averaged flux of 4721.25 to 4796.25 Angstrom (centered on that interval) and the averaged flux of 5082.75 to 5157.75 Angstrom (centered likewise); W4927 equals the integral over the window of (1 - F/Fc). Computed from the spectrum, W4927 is 0.5 Angstrom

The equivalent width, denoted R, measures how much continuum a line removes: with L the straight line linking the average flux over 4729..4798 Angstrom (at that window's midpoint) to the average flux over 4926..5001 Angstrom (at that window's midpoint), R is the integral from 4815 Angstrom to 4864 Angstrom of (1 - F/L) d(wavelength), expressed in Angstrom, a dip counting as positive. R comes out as 1.9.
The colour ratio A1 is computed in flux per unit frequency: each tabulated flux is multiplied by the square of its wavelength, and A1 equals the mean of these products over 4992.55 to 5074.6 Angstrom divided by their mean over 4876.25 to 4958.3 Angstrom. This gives 1.02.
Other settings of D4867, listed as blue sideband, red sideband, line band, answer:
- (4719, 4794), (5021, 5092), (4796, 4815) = 0.00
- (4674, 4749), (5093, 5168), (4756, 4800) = 0.01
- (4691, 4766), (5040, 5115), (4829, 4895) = 0.05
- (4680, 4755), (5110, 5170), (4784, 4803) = 0.00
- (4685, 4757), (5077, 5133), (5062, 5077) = 0.01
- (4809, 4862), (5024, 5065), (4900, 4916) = -0.03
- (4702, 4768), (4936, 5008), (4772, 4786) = 0.01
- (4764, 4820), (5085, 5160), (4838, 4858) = 0.02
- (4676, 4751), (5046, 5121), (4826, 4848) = 0.01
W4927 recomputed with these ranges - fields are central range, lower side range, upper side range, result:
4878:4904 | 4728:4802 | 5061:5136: 0.2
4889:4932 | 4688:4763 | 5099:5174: -0.2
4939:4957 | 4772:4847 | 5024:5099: 0.2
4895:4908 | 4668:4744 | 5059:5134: -0.2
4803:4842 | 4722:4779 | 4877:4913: 0.1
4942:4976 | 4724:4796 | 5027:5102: -0.2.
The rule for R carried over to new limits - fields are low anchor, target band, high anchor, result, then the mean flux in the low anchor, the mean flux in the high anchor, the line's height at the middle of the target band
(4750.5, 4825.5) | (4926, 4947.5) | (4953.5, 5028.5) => 0.3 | 11.1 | 10.6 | 10.7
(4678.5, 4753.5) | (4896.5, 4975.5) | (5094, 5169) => 0.1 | 11.4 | 10.3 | 10.8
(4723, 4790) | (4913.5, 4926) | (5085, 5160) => 0.1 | 11.2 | 10.4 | 10.9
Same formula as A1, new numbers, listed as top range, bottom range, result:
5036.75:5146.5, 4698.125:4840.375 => 1.07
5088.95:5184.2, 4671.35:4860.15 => 1.06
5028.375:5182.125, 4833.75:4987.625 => 1.05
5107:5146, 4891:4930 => 1.03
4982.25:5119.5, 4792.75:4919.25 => 1.06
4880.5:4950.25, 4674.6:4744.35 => 1.03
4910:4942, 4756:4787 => 1.03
